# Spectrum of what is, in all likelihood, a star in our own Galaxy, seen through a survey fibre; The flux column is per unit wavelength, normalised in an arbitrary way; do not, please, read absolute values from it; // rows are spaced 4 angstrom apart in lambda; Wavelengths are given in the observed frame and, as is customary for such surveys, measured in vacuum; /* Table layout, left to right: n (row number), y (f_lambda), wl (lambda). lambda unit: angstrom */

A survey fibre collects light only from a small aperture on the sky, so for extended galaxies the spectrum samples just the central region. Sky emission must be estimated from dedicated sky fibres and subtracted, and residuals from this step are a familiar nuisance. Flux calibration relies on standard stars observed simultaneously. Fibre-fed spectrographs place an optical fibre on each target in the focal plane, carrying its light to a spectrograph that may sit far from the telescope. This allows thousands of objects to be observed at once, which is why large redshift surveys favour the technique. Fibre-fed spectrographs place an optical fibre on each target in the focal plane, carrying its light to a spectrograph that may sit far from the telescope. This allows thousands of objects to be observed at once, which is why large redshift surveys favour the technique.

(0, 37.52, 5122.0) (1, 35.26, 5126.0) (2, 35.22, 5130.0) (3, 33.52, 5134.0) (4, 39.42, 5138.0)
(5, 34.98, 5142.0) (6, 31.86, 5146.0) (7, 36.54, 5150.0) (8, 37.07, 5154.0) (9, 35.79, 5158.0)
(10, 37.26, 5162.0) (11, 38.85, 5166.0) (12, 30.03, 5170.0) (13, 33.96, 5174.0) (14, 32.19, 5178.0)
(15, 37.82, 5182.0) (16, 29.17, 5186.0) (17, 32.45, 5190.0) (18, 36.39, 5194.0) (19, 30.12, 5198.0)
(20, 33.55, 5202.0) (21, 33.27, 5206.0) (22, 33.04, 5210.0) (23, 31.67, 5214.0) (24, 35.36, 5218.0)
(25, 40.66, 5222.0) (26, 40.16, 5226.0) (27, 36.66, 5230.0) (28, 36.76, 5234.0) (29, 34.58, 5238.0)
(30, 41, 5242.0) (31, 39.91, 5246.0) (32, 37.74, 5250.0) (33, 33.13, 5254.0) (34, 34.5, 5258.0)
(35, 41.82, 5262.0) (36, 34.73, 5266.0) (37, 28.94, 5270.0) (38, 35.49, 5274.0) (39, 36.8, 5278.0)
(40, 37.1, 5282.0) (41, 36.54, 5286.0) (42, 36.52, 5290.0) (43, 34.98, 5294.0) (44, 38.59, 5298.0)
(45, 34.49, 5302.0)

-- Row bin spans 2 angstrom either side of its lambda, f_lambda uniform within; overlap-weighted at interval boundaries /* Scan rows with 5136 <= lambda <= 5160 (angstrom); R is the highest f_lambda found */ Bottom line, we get 39.42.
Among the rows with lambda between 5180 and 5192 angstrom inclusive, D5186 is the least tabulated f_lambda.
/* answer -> 29.17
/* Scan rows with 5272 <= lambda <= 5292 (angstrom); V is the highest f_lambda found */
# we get 37.1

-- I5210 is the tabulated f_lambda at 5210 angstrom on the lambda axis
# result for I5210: 33.04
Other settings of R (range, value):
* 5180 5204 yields 37.82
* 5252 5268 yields 41.82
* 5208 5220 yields 35.36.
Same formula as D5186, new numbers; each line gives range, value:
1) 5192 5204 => 30.12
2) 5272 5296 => 34.98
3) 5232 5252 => 34.58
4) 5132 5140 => 33.52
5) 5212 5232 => 31.67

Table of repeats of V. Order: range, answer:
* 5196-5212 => 33.55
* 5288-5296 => 36.52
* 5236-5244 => 41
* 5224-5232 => 40.16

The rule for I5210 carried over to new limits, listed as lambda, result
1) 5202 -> 33.55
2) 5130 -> 35.22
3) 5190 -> 32.45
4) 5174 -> 33.96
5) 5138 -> 39.42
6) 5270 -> 28.94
